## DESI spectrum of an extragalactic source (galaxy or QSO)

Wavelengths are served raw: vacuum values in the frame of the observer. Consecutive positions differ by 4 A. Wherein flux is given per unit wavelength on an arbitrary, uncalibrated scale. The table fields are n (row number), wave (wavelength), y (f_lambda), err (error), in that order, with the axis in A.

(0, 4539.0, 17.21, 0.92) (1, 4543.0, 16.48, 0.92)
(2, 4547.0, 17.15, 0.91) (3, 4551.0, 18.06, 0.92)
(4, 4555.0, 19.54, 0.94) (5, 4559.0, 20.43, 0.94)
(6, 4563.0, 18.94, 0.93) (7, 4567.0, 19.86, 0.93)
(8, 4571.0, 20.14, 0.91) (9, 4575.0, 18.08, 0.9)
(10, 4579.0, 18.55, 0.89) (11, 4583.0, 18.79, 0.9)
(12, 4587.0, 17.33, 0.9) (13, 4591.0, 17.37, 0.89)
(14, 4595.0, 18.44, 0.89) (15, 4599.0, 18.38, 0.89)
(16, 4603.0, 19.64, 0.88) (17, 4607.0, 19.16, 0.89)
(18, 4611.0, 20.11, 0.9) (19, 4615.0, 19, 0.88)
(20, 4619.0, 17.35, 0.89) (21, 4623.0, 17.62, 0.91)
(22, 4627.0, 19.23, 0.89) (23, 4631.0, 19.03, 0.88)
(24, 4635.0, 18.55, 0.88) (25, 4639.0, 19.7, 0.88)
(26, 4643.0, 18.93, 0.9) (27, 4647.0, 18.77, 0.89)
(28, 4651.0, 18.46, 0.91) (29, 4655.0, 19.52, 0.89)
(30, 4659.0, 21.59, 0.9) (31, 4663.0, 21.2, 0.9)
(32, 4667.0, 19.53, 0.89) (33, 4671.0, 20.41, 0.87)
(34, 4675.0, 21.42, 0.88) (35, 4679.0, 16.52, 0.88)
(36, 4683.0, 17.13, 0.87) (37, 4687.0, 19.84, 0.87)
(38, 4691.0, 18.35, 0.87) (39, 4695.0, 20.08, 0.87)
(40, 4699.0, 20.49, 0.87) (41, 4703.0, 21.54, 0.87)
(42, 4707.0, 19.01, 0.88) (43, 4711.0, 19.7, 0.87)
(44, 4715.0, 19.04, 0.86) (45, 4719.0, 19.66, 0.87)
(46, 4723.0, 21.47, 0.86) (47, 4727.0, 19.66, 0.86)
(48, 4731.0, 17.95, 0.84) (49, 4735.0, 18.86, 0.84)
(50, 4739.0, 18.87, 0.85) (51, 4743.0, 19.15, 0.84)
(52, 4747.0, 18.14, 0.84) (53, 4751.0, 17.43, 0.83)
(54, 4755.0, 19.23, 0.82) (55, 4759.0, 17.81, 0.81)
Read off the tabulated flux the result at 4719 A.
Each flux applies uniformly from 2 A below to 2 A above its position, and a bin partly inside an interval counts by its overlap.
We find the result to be 19.66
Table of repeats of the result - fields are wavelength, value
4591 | 17.37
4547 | 17.15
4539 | 17.21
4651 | 18.46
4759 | 17.81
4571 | 20.14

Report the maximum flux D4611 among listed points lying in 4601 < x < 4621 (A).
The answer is 20.11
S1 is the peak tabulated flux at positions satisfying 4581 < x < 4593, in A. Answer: 18.79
